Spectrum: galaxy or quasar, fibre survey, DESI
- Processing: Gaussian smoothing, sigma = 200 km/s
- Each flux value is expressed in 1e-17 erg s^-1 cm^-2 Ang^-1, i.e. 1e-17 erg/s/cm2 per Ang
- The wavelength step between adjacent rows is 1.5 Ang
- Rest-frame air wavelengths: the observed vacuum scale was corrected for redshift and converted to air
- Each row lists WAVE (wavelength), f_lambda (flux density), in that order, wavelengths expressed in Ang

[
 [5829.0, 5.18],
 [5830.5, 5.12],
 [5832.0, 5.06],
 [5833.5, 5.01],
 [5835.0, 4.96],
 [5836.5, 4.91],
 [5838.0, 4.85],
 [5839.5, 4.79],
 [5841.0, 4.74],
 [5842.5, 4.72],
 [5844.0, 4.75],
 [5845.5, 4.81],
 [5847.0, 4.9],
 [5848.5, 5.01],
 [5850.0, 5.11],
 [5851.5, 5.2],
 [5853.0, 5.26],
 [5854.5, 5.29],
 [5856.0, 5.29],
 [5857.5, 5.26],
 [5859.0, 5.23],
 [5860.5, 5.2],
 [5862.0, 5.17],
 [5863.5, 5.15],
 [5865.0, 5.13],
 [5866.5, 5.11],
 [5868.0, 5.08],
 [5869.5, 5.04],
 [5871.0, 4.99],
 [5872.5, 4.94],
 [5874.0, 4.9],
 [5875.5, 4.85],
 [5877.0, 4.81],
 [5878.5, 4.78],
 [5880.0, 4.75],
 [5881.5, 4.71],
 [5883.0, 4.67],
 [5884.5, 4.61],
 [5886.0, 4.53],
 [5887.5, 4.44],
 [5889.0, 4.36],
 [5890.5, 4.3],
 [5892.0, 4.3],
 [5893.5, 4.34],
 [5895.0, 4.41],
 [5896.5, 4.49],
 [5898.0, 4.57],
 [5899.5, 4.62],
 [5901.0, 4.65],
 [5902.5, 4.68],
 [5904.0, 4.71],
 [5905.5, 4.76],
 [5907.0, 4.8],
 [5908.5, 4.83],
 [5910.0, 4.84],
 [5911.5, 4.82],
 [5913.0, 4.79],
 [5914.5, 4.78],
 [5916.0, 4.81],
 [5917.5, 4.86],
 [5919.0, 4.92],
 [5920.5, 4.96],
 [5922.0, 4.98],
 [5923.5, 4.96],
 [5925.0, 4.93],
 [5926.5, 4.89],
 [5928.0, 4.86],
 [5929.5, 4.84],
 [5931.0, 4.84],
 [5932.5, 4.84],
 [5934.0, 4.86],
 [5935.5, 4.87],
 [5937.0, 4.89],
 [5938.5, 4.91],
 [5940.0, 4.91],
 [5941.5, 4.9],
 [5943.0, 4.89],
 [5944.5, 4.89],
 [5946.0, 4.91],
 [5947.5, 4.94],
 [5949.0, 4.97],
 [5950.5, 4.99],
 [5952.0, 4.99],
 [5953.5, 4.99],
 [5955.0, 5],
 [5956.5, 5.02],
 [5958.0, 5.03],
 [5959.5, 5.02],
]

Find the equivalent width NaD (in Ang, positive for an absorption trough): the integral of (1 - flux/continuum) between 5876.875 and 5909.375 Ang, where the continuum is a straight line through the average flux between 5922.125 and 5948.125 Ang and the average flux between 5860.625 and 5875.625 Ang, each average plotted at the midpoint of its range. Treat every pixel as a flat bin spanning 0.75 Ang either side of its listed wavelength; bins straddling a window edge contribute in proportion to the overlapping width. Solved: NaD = 2.6 Ang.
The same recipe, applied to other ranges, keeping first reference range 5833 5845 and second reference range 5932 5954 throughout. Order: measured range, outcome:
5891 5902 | 0.90 Ang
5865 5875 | -0.32 Ang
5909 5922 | 0.11 Ang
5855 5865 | -0.74 Ang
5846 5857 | -0.68 Ang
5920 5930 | -0.03 Ang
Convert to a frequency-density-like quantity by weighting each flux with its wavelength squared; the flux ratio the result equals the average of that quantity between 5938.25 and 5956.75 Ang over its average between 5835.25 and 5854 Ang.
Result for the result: 1.04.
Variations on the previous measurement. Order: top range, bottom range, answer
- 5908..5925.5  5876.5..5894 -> 1.08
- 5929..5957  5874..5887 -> 1.06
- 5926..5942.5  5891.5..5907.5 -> 1.08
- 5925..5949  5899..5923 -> 1.03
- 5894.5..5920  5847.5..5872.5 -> 0.93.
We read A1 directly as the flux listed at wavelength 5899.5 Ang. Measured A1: 4.62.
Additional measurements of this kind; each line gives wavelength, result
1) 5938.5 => 4.91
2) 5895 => 4.41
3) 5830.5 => 5.12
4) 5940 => 4.91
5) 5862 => 5.17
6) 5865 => 5.13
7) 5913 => 4.79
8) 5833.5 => 5.01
